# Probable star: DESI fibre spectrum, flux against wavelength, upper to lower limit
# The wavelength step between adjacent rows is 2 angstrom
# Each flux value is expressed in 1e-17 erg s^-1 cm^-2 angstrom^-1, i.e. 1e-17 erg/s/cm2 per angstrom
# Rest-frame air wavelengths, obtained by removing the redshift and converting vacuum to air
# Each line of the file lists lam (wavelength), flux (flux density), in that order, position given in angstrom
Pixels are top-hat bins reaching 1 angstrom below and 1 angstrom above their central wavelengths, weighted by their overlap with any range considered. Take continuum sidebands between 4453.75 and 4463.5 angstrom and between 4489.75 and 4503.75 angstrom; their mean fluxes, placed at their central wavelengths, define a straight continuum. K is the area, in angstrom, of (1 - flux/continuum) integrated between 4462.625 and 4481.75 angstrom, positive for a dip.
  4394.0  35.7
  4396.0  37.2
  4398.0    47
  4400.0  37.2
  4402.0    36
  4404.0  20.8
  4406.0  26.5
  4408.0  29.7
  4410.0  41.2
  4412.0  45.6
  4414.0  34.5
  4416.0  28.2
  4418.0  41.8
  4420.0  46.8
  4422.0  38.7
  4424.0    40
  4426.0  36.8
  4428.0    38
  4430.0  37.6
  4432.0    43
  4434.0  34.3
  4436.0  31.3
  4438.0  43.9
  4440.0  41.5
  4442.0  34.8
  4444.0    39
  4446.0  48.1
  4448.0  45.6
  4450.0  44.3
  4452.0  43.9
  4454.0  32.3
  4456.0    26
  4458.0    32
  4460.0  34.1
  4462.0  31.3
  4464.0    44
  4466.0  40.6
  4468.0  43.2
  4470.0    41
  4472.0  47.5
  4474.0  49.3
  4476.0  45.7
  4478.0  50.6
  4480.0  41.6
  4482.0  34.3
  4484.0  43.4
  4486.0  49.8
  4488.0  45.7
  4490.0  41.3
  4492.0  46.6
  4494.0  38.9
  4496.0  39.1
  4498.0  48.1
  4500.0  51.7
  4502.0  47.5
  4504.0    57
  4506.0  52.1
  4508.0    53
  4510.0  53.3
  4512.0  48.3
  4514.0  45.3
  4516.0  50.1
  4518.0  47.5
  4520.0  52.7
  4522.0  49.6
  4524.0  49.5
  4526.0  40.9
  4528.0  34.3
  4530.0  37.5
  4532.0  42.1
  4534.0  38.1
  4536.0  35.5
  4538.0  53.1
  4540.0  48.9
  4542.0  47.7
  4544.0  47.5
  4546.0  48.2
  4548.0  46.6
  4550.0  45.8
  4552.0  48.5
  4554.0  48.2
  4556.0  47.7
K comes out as -3.95 angstrom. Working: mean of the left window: 31.7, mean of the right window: 45.6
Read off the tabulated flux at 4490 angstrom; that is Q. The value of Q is 41.3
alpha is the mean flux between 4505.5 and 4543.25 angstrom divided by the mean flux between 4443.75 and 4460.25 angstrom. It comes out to 1.20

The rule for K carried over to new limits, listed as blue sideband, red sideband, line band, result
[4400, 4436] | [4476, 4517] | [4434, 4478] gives 1.4 angstrom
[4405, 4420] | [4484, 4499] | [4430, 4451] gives -0.8 angstrom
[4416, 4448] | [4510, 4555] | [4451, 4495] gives 1.2 angstrom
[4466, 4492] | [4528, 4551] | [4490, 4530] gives -2.7 angstrom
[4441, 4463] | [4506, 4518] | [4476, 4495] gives 0.3 angstrom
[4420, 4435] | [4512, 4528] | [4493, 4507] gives -0.7 angstrom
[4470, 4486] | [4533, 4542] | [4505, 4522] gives -2.2 angstrom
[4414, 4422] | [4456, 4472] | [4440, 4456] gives -0.9 angstrom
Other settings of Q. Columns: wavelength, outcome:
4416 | 28.2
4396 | 37.2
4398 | 47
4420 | 46.8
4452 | 43.9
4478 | 50.6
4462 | 31.3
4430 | 37.6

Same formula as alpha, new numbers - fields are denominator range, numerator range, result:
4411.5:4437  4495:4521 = 1.31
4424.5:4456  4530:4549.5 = 1.15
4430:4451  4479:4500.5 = 1.08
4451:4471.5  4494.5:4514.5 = 1.33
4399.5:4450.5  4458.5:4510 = 1.18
